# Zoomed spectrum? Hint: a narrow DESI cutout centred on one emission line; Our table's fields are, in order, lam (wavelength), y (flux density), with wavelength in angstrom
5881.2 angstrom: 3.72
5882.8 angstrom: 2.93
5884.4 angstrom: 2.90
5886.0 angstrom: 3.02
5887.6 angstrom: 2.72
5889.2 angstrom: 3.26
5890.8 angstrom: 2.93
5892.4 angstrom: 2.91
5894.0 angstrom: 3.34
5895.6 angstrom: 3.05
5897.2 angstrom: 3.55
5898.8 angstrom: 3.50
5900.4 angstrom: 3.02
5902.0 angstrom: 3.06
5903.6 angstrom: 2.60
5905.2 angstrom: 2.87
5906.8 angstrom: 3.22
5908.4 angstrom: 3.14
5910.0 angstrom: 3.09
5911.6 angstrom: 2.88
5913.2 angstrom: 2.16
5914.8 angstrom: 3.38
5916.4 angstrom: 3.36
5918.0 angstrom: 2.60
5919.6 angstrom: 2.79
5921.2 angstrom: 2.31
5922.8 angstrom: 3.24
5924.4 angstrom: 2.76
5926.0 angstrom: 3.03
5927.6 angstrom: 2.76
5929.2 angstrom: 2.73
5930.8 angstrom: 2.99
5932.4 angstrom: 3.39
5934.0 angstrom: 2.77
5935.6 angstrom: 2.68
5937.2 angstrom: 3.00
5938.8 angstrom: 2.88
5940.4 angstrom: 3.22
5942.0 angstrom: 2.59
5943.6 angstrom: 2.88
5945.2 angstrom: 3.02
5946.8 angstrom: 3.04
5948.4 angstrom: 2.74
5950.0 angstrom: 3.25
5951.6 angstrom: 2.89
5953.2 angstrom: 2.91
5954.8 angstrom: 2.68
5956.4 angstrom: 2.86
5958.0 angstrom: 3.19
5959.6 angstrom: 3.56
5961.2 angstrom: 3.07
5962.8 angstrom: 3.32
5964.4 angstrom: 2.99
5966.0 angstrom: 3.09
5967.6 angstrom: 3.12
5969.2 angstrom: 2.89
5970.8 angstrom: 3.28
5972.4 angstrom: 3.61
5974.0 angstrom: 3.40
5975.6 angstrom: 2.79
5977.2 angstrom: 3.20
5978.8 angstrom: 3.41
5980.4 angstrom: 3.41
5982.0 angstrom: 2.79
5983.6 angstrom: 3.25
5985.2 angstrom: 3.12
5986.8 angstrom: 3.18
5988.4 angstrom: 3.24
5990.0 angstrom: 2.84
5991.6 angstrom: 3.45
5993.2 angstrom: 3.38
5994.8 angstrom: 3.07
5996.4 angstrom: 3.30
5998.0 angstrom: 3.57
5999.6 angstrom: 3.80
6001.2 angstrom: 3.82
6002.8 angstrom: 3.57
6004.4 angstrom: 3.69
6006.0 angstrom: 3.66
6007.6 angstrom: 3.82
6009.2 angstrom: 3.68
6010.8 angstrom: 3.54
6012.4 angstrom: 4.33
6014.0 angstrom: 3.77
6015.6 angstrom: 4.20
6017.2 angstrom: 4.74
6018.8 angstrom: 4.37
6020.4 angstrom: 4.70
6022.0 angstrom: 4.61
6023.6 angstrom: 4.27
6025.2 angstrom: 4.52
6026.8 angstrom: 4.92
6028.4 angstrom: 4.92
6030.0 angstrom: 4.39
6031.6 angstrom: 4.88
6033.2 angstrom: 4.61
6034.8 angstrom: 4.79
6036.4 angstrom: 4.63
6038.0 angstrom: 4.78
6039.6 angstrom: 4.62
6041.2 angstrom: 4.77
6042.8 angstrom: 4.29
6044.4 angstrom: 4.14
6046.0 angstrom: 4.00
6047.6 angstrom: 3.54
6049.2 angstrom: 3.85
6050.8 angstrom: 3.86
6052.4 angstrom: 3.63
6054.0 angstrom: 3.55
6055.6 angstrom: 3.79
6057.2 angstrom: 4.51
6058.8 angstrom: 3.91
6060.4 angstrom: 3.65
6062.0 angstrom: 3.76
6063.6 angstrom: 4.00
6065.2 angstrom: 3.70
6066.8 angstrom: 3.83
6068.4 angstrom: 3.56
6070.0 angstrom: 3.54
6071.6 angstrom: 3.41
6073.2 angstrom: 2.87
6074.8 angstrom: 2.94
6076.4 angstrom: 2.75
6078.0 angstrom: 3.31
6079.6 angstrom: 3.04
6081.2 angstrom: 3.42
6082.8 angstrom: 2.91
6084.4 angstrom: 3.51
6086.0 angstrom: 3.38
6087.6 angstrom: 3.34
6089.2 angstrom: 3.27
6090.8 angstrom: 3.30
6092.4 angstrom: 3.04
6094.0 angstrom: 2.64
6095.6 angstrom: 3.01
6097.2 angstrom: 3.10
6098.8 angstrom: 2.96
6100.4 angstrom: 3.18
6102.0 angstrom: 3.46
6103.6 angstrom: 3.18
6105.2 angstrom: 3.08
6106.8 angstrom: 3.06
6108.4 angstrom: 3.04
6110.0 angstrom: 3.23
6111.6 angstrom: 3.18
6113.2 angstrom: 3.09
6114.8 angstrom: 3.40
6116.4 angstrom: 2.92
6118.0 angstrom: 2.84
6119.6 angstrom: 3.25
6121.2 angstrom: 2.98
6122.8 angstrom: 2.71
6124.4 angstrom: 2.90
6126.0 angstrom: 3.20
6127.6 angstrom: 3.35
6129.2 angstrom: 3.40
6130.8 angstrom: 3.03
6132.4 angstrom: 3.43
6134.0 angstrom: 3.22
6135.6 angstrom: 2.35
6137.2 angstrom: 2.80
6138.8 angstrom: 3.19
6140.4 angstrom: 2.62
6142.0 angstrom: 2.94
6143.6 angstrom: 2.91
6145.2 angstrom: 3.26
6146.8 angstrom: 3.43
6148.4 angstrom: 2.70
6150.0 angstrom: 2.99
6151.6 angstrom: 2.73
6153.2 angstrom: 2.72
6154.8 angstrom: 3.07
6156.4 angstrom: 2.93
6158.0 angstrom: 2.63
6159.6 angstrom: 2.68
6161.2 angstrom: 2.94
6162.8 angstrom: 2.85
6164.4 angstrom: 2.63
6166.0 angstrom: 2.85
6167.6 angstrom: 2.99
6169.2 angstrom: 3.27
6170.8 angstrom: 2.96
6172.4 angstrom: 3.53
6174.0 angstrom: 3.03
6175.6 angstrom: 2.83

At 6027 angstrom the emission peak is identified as H-gamma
